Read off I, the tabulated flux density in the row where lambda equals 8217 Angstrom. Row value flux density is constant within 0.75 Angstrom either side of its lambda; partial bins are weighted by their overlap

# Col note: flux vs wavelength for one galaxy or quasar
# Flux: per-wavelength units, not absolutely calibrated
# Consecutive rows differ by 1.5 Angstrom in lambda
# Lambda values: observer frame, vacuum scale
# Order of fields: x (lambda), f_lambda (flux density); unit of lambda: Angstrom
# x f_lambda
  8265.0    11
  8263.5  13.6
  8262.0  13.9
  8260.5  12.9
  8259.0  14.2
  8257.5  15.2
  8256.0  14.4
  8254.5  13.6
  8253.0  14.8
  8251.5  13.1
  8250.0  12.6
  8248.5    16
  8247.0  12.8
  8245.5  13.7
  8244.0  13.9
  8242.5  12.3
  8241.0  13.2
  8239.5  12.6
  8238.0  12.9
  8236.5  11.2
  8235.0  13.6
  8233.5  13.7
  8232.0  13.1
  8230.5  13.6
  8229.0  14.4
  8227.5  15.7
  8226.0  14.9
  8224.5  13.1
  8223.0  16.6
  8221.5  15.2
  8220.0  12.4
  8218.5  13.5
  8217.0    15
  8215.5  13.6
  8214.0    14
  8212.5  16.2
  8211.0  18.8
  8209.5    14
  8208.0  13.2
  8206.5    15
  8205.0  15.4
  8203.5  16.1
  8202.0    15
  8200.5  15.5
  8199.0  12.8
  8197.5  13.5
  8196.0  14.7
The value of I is 15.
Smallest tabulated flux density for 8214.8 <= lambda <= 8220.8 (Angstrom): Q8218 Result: 12.4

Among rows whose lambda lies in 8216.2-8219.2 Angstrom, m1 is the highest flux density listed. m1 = 15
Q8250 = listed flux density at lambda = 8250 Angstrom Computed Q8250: 12.6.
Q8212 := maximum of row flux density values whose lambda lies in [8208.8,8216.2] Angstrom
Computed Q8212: 18.8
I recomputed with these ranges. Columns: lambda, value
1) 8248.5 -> 16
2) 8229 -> 14.4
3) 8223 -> 16.6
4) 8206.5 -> 15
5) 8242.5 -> 12.3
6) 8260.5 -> 12.9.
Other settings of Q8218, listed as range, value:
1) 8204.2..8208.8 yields 13.2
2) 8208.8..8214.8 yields 14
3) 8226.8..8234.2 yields 13.1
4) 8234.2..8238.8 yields 11.2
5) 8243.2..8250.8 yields 12.6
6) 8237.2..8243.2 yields 12.3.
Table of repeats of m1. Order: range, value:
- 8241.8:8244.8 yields 13.9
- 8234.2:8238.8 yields 13.6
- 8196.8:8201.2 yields 15.5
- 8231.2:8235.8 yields 13.7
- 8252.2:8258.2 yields 15.2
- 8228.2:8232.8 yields 14.4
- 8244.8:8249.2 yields 16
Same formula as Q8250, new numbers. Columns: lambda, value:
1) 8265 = 11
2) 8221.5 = 15.2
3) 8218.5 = 13.5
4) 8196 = 14.7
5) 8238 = 12.9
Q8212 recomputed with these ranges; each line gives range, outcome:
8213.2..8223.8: 16.6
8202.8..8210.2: 16.1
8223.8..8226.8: 14.9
